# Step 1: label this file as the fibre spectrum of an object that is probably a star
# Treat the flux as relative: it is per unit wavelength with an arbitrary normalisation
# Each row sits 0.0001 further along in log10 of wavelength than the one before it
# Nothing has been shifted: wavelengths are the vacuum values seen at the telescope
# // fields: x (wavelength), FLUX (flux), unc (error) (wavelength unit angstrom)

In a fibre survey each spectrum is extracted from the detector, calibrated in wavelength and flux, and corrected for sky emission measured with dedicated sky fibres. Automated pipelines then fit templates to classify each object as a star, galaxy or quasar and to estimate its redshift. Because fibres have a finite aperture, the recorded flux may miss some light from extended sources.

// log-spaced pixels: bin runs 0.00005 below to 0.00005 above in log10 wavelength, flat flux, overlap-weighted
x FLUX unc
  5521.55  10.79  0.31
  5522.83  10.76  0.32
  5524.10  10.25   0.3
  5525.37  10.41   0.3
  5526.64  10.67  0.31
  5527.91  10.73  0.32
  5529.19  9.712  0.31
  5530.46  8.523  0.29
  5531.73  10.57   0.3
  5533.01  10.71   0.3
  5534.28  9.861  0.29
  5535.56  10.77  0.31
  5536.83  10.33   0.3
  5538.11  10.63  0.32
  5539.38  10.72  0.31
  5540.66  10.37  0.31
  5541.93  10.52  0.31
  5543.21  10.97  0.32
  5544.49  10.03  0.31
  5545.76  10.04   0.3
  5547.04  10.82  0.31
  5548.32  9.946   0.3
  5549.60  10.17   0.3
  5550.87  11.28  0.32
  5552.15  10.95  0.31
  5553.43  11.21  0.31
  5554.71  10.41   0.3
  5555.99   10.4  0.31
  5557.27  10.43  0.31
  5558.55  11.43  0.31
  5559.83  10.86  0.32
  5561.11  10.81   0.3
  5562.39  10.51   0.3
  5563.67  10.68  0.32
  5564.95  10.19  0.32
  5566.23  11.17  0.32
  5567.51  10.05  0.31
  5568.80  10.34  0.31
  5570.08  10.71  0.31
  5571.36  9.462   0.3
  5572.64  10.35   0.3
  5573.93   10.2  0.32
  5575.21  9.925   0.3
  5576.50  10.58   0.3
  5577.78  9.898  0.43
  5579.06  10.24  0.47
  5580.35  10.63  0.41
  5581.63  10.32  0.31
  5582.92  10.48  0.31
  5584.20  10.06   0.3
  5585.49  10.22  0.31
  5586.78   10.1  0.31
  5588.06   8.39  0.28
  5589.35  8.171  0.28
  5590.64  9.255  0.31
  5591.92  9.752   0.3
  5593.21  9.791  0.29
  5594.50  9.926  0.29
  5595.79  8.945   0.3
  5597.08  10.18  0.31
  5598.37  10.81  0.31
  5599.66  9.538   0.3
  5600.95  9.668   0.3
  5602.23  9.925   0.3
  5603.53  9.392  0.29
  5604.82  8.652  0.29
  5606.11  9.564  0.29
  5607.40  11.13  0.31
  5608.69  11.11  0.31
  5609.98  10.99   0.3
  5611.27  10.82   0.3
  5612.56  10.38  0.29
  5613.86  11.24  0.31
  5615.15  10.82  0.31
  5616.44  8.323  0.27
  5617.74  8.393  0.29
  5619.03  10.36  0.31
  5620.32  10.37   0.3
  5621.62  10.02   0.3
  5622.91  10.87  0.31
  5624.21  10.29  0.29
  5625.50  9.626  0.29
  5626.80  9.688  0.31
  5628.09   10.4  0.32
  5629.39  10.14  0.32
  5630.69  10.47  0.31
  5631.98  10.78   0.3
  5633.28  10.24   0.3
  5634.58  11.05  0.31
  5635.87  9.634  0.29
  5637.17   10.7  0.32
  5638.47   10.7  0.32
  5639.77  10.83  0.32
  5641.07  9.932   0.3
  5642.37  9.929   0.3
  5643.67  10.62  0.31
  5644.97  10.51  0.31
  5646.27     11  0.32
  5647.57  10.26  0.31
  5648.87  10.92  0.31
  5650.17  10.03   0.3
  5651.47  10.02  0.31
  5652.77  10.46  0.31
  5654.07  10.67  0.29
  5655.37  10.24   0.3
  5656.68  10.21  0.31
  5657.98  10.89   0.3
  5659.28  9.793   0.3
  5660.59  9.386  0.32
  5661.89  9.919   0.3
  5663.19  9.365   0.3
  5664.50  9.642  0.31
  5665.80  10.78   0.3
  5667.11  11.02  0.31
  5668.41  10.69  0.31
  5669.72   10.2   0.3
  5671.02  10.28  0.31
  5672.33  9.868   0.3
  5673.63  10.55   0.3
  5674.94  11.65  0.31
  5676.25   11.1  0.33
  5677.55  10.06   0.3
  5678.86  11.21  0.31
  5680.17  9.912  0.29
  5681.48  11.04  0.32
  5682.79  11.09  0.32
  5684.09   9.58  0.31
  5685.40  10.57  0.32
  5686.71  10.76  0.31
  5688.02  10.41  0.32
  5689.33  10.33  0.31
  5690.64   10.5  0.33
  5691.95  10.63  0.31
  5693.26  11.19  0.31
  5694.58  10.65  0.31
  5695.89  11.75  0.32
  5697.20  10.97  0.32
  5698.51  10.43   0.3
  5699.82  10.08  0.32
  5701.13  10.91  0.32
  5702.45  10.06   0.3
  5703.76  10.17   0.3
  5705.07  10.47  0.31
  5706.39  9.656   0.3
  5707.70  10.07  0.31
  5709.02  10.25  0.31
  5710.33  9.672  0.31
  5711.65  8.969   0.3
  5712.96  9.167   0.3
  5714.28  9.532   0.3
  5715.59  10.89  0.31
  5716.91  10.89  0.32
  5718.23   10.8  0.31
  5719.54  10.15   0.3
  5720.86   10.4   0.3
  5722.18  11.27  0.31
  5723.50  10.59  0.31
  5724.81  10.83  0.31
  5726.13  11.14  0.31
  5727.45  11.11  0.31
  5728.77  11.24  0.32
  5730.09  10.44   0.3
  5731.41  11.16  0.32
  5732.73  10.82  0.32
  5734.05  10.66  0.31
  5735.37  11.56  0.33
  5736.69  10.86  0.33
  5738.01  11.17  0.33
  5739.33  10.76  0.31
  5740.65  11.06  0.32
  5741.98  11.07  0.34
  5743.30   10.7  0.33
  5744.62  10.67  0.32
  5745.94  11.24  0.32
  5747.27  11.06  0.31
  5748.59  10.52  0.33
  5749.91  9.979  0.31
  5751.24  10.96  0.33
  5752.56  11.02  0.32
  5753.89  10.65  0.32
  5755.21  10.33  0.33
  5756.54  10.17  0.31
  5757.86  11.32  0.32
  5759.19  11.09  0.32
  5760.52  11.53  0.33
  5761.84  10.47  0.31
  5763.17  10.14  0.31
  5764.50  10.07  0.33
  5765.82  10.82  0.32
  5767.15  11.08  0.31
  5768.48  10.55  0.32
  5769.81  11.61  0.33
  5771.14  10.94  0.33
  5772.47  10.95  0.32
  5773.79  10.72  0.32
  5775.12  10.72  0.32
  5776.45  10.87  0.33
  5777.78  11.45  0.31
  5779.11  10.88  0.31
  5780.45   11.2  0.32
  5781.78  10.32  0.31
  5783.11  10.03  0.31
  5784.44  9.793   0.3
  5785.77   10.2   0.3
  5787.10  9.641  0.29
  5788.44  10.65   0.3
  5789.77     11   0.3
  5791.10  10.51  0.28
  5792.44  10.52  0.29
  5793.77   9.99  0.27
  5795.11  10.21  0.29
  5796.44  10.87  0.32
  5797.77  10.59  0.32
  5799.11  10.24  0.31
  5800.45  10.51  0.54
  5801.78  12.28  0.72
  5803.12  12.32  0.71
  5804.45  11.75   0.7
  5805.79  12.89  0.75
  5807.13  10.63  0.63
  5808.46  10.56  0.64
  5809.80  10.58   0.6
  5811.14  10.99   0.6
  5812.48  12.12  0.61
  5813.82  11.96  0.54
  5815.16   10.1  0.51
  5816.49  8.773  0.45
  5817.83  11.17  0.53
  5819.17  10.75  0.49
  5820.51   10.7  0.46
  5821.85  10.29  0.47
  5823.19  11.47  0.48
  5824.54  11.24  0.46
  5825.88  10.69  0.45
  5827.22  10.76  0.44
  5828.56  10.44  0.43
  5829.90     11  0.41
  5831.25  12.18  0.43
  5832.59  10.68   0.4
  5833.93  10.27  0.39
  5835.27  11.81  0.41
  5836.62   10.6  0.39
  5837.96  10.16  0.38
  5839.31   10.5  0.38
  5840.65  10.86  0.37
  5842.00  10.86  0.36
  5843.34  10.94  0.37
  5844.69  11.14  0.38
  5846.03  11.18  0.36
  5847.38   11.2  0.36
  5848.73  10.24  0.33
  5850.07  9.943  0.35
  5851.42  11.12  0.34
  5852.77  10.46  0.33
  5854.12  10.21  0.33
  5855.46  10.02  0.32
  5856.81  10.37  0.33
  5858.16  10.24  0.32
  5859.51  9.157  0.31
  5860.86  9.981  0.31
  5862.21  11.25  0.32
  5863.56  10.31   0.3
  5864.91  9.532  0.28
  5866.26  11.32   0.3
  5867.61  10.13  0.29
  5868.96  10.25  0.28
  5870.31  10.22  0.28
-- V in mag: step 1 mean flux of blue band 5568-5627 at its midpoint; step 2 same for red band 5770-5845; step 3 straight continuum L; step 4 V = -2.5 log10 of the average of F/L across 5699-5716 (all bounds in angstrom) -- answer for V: 0.048 mag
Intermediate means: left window 10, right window 10.8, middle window 9.98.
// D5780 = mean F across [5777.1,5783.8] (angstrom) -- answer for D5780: 10.8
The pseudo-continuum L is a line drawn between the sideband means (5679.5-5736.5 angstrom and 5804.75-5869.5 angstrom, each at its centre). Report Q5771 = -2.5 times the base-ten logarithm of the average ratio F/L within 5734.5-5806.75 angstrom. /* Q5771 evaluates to -0.02 mag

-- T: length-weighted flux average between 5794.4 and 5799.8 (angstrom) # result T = 10.5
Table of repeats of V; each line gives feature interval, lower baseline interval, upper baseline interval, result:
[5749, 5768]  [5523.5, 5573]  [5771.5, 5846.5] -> 0.008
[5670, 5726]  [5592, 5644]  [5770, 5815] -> 0.001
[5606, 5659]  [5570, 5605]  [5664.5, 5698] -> -0.014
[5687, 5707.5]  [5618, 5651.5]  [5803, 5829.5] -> 0.003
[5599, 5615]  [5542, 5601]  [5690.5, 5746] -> 0.011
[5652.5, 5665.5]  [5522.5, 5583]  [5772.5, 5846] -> 0.056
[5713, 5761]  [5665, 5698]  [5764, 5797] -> -0.016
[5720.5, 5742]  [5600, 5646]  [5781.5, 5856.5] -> -0.043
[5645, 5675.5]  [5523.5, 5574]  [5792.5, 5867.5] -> 0.025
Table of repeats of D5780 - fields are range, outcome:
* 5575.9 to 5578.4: 10.3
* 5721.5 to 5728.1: 11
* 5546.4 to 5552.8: 10.6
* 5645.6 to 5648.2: 10.6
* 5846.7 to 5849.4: 10.7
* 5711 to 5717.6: 9.89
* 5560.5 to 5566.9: 10.7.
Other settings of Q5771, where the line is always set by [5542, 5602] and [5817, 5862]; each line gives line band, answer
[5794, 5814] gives -0.06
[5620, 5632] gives 0.01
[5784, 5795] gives 0.03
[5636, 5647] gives -0.01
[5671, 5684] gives -0.03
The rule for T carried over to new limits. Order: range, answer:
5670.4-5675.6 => 10.6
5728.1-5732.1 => 10.9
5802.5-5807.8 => 11.9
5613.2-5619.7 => 9.83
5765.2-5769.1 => 10.8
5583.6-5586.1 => 10.1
